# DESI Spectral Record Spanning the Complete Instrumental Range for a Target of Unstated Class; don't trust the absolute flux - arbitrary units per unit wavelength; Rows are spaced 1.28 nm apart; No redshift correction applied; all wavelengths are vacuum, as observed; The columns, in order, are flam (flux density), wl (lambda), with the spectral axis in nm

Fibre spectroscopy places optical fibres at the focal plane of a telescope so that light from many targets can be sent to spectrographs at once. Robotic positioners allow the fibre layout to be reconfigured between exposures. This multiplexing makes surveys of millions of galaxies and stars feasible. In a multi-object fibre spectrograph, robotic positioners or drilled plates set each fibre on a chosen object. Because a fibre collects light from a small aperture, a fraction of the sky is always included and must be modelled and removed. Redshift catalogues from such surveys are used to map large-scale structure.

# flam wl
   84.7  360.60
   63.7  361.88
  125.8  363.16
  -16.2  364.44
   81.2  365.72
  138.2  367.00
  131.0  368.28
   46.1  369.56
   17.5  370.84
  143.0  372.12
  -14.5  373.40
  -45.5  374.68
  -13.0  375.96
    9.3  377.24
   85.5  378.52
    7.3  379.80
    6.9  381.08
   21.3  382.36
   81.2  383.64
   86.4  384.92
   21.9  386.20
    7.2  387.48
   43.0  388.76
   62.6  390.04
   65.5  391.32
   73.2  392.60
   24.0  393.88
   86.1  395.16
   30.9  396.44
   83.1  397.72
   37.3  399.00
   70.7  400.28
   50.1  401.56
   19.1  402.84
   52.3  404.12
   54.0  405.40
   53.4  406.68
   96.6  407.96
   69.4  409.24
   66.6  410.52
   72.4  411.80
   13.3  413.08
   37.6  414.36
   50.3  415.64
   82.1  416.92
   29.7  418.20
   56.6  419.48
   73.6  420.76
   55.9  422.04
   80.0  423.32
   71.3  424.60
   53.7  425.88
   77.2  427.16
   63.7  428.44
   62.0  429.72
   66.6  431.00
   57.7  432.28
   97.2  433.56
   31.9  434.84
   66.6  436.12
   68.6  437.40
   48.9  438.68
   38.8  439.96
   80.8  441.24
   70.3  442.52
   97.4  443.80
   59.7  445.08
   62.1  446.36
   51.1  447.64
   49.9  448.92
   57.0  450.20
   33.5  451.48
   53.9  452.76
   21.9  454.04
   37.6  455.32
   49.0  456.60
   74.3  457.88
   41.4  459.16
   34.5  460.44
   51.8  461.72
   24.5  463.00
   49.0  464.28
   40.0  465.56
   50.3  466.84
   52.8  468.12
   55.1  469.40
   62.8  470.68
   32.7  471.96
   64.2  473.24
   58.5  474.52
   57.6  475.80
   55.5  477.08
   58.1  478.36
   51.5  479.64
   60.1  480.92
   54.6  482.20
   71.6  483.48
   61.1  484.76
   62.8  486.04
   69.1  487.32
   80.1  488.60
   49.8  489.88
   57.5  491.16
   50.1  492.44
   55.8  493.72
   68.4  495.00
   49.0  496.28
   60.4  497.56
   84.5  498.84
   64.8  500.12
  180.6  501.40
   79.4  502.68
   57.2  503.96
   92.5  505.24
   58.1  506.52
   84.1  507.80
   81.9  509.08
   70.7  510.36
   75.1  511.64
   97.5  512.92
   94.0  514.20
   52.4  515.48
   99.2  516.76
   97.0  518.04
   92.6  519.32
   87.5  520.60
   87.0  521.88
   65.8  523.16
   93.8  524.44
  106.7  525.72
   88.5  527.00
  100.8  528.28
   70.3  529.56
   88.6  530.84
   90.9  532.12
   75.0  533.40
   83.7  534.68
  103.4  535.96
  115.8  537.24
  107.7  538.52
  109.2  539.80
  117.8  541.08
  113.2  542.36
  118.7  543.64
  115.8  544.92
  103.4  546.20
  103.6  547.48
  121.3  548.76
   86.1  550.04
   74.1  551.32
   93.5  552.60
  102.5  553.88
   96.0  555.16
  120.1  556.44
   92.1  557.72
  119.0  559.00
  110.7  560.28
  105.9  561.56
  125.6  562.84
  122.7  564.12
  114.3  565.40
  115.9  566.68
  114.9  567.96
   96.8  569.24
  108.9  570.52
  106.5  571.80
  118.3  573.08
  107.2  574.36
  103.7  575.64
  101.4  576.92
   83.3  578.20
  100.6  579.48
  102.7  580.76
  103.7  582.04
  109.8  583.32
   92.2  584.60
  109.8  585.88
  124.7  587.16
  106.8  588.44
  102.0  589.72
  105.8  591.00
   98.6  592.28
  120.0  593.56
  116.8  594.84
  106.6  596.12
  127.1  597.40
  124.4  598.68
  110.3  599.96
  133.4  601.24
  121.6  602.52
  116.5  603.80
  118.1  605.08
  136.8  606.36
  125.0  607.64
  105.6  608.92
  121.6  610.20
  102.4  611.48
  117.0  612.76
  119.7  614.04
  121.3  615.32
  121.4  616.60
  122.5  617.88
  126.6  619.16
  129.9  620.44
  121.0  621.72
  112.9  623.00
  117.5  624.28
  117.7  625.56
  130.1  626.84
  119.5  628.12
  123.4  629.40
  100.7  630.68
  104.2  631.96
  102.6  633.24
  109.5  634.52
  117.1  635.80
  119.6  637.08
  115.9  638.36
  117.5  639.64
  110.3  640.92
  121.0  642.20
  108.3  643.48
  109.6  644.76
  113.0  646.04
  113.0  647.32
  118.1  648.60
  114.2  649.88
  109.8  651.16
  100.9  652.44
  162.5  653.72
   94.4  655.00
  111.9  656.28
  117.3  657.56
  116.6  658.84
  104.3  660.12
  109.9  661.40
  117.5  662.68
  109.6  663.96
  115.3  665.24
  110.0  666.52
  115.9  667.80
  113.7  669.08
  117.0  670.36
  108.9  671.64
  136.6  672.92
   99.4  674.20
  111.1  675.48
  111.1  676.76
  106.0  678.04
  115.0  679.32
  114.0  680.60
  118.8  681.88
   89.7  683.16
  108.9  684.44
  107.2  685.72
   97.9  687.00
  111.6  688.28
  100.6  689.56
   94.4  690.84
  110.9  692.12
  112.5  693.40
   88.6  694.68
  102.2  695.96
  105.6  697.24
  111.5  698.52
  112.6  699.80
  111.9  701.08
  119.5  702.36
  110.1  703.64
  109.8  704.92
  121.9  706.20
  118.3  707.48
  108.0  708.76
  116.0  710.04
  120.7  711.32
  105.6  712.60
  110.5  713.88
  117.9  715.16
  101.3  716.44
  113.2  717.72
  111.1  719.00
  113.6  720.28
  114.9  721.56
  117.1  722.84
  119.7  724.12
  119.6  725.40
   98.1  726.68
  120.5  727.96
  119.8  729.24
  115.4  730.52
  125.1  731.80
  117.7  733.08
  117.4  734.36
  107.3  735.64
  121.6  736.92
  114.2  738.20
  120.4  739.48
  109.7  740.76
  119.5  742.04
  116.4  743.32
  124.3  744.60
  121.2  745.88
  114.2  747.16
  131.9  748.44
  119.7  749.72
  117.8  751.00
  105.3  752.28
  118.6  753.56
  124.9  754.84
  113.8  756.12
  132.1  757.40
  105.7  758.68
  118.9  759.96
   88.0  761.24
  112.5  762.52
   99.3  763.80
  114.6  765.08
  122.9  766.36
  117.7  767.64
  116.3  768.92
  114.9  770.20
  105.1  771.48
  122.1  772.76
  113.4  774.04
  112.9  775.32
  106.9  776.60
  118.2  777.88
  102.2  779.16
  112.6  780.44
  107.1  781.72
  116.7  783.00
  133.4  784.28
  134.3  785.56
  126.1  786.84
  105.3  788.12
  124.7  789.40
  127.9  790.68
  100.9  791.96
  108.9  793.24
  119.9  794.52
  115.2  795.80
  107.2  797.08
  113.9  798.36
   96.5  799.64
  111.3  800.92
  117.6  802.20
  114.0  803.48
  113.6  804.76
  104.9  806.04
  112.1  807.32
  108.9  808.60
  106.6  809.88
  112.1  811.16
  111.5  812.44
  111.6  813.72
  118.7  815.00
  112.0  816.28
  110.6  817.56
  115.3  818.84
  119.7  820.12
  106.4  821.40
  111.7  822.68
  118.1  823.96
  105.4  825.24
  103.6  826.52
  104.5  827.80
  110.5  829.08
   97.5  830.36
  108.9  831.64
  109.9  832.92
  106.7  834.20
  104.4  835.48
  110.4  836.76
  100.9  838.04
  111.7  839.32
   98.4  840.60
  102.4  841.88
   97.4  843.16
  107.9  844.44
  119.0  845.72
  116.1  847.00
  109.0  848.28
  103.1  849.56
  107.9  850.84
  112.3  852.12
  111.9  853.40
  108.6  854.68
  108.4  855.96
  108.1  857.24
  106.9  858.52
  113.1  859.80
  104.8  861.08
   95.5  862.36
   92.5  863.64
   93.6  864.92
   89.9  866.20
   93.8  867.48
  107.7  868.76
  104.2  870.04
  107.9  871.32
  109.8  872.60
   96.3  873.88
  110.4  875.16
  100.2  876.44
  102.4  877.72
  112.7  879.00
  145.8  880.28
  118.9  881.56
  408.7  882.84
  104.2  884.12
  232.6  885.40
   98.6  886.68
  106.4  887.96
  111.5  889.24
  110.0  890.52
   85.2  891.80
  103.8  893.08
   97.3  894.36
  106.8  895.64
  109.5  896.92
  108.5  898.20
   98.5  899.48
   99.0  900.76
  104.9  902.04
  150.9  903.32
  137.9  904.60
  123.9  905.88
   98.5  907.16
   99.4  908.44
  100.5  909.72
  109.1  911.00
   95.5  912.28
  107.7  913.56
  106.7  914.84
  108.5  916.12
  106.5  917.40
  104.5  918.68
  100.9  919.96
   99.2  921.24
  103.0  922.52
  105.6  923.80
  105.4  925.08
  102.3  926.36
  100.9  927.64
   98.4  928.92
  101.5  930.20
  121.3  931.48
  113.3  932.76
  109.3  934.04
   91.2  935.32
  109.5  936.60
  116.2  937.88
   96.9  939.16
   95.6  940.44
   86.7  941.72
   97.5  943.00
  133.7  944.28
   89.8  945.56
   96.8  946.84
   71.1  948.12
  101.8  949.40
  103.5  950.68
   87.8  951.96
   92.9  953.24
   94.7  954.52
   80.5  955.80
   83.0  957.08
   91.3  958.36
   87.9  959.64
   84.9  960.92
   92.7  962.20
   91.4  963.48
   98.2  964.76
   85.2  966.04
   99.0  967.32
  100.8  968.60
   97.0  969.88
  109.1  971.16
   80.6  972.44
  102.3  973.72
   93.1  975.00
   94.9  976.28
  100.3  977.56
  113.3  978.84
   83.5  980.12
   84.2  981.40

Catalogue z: 0.344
